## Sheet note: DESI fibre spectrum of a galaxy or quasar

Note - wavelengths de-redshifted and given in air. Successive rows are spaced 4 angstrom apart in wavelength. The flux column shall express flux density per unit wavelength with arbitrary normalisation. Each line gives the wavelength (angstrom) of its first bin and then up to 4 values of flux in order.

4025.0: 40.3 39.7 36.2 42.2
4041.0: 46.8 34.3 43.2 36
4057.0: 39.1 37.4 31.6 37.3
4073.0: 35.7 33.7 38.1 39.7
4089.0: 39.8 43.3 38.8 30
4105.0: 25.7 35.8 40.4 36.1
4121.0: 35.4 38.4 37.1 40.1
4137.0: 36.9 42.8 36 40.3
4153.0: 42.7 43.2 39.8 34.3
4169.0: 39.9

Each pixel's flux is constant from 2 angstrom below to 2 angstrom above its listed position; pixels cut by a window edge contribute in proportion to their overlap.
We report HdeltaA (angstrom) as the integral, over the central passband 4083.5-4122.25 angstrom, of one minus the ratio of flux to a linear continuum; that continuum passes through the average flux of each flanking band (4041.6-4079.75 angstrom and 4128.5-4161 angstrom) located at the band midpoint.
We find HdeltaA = 2.0 angstrom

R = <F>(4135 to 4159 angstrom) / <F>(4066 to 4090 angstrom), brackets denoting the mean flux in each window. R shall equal 1.09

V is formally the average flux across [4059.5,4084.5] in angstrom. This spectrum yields 35.8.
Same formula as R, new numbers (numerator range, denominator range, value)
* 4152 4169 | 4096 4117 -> 1.17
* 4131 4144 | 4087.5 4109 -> 1.12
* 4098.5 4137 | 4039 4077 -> 0.94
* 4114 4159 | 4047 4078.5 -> 1.06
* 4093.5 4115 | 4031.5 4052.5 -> 0.86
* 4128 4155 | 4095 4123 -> 1.14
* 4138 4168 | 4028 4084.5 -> 1.05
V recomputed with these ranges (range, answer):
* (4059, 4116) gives 36.2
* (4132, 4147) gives 38.9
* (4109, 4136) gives 37.7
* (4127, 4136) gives 38.4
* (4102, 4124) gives 34.6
